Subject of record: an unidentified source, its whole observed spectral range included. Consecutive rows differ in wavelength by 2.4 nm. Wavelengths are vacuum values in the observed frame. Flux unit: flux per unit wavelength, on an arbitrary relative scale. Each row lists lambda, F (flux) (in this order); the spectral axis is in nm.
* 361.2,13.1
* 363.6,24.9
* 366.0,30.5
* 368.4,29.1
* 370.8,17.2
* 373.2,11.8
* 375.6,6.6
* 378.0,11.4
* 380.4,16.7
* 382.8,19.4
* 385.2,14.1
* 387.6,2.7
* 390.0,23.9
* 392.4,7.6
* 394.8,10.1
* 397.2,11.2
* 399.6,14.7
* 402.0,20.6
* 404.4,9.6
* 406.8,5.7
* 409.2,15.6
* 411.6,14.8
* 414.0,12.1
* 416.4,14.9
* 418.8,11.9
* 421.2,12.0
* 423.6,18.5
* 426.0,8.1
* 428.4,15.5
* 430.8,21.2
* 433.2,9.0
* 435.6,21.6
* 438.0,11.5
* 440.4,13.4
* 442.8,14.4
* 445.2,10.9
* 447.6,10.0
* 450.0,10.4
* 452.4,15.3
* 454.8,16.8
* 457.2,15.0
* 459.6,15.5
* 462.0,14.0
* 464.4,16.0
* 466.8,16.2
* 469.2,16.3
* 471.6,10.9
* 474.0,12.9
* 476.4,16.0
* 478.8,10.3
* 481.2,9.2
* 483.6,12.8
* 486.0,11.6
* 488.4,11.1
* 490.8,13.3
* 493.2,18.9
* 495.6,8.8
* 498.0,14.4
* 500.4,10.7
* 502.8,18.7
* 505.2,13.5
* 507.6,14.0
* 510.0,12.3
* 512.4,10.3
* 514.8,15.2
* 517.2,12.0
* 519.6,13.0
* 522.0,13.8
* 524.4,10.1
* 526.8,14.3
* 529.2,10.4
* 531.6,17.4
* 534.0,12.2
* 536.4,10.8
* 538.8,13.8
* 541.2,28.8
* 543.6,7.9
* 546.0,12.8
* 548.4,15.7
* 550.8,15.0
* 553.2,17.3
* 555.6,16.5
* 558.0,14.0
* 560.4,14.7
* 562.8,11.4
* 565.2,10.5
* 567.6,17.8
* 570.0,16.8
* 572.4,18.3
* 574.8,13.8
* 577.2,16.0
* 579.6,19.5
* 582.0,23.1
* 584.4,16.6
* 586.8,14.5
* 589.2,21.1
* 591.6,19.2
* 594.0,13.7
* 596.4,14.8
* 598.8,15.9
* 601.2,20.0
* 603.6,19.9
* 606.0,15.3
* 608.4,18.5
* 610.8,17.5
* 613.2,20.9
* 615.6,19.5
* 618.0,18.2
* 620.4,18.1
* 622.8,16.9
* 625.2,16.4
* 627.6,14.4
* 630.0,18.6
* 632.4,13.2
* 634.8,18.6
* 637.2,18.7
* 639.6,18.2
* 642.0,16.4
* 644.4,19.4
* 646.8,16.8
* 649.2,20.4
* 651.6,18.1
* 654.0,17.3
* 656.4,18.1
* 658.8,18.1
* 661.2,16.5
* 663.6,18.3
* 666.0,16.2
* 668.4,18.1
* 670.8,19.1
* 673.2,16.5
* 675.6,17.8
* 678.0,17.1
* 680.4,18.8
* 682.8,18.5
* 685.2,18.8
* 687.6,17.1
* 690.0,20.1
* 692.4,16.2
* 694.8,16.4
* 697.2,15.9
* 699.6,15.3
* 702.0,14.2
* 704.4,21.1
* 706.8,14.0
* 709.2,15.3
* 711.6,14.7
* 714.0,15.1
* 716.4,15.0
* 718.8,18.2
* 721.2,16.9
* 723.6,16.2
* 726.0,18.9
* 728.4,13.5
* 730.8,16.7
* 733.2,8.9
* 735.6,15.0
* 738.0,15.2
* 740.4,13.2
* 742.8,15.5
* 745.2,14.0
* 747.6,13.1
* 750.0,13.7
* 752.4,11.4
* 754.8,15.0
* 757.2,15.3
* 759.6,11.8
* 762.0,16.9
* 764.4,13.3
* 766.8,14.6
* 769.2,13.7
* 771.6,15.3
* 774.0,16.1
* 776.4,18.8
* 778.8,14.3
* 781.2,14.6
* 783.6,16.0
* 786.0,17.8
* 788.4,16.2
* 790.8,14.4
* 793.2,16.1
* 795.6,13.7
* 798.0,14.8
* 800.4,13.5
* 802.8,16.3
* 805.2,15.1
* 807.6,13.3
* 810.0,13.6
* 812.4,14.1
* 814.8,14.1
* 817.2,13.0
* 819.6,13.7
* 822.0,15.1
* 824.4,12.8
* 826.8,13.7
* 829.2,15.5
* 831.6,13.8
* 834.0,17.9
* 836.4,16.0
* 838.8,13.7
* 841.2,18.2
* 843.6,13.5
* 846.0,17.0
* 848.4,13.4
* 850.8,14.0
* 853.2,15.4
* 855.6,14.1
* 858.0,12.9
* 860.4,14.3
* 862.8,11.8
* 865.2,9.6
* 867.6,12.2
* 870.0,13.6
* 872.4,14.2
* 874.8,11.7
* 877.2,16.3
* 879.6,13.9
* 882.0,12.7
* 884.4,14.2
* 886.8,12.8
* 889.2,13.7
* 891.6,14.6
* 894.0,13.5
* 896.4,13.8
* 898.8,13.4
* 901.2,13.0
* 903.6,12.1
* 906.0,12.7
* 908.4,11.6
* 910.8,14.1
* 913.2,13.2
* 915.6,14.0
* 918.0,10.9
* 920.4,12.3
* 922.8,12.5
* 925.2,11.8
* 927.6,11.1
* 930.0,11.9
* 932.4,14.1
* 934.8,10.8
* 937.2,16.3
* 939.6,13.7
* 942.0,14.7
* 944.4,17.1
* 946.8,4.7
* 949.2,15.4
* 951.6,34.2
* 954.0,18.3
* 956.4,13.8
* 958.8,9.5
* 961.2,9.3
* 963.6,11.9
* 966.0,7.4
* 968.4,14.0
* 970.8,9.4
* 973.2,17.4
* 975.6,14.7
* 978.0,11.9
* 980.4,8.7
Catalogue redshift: 0.45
